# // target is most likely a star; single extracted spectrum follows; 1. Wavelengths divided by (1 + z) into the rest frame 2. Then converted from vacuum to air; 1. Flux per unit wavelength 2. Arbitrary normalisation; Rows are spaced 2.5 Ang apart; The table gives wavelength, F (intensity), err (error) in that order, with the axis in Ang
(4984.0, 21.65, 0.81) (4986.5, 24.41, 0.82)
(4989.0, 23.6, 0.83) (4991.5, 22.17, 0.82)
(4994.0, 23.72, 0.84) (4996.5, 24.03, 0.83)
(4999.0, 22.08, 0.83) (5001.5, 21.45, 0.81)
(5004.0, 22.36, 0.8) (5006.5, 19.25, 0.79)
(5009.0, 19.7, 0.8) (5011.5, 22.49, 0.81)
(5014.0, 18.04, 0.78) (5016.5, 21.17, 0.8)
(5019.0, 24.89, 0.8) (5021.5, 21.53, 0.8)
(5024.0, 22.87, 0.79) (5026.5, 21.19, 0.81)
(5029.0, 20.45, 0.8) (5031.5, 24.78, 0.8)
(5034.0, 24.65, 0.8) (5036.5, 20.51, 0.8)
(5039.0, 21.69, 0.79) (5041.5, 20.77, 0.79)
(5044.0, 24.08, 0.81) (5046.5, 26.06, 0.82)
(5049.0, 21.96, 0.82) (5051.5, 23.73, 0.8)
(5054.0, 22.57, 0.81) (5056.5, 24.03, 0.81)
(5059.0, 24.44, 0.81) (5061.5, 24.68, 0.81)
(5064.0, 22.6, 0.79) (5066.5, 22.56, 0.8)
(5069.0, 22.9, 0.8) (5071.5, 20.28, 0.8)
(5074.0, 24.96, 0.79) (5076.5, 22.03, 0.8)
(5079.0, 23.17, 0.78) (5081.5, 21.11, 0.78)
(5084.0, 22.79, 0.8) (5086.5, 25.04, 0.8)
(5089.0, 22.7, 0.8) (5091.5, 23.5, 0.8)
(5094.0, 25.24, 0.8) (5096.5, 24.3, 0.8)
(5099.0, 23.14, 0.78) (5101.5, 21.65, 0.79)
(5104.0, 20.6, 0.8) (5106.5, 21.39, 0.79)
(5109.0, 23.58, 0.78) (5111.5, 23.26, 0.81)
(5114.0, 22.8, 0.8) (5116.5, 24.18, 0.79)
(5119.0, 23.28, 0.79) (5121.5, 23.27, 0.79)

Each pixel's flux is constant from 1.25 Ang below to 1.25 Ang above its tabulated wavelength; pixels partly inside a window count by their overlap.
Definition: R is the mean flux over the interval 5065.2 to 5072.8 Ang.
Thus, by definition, 21.9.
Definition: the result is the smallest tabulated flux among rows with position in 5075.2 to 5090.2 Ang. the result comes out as 21.11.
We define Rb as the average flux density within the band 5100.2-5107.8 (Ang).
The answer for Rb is 21.2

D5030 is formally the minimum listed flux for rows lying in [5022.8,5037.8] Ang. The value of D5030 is 20.45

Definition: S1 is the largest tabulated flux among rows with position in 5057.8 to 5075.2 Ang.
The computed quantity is 24.96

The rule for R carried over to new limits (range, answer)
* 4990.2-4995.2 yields 22.9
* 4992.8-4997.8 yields 23.9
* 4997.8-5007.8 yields 21.3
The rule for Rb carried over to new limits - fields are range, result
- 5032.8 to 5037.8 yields 22.6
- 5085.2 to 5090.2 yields 23.9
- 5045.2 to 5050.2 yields 24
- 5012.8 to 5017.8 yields 19.7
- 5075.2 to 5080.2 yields 22.6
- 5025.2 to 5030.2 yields 20.8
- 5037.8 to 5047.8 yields 23.2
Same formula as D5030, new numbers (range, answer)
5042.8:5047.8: 24.08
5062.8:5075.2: 20.28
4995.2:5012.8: 19.25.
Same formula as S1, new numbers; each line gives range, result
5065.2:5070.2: 22.9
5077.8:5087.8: 25.04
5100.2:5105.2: 21.65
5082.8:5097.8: 25.24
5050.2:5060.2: 24.44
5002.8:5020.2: 24.89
